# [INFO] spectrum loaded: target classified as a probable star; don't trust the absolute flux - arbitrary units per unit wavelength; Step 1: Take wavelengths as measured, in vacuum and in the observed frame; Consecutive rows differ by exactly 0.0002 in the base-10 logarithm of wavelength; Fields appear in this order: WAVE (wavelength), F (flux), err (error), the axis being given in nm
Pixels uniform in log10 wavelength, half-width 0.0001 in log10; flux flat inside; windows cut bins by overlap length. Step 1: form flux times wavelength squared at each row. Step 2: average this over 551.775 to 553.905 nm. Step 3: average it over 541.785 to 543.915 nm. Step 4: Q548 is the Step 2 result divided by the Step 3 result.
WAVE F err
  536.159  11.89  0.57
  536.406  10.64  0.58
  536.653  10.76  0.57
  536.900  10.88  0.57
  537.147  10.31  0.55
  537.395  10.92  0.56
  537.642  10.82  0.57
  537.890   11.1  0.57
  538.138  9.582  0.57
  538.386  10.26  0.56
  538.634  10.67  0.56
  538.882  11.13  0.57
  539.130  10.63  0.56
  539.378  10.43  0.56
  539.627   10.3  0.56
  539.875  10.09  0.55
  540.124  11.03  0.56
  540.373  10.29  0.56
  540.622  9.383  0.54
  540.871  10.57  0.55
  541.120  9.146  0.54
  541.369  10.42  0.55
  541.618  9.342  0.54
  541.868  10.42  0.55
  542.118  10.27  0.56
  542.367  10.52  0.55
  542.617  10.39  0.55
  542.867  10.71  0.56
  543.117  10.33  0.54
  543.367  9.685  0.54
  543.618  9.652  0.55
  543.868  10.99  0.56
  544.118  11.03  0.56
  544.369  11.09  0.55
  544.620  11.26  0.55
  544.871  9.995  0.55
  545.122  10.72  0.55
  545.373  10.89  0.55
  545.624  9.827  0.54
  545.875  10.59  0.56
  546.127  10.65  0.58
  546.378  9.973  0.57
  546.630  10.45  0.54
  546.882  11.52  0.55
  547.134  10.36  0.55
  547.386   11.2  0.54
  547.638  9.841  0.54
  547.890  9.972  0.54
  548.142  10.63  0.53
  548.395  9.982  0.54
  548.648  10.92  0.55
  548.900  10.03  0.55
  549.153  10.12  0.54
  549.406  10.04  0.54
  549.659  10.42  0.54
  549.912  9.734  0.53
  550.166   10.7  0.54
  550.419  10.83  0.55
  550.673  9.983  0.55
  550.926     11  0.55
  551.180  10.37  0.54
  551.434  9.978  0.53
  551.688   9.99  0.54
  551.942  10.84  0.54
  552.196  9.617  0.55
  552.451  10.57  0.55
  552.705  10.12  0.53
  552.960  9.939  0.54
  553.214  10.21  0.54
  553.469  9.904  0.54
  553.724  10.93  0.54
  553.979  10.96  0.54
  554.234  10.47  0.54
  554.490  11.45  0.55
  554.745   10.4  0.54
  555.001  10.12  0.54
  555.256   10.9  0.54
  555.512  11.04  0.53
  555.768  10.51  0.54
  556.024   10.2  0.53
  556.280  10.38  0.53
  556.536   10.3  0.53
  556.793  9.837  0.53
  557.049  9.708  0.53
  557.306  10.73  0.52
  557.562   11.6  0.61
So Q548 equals 1.03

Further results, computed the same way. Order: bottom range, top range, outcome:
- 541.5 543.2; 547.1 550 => 1.02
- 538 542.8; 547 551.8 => 1.04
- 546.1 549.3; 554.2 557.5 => 1.04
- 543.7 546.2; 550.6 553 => 0.98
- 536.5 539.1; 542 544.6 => 1.01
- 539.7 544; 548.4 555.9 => 1.06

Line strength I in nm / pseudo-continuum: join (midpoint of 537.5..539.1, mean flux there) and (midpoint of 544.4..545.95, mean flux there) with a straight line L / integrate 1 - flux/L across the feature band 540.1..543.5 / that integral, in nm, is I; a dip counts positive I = 0.14 nm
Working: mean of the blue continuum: 10.6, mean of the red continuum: 10.6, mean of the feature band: 10.2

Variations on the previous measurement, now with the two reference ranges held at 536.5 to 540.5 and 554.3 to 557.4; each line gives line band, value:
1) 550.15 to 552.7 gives 0.03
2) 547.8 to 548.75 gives 0.01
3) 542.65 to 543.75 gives 0.04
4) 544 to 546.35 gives -0.02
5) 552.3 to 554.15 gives 0.02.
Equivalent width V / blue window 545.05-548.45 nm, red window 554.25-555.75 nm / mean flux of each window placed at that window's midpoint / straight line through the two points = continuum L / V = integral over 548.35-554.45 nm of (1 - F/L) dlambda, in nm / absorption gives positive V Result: 0.16 nm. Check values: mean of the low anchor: 10.5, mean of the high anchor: 10.7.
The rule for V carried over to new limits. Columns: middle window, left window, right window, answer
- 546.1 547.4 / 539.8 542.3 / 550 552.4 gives -0.051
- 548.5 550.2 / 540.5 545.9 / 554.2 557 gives 0.025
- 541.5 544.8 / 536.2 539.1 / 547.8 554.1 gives 0.029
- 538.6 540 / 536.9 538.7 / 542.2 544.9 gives 0.001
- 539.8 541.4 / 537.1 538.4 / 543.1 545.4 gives 0.064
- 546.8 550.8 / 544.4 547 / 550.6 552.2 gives 0.026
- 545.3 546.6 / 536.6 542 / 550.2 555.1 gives 0.003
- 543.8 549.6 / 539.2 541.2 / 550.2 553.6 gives -0.161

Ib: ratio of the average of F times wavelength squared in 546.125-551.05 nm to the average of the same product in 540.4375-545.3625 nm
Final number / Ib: 1.03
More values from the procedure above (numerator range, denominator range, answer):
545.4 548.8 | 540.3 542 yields 1.08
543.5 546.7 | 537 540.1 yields 1.03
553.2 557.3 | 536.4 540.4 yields 1.05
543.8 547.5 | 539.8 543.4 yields 1.07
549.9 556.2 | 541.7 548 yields 1.03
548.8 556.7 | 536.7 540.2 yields 1.03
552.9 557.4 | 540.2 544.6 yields 1.06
